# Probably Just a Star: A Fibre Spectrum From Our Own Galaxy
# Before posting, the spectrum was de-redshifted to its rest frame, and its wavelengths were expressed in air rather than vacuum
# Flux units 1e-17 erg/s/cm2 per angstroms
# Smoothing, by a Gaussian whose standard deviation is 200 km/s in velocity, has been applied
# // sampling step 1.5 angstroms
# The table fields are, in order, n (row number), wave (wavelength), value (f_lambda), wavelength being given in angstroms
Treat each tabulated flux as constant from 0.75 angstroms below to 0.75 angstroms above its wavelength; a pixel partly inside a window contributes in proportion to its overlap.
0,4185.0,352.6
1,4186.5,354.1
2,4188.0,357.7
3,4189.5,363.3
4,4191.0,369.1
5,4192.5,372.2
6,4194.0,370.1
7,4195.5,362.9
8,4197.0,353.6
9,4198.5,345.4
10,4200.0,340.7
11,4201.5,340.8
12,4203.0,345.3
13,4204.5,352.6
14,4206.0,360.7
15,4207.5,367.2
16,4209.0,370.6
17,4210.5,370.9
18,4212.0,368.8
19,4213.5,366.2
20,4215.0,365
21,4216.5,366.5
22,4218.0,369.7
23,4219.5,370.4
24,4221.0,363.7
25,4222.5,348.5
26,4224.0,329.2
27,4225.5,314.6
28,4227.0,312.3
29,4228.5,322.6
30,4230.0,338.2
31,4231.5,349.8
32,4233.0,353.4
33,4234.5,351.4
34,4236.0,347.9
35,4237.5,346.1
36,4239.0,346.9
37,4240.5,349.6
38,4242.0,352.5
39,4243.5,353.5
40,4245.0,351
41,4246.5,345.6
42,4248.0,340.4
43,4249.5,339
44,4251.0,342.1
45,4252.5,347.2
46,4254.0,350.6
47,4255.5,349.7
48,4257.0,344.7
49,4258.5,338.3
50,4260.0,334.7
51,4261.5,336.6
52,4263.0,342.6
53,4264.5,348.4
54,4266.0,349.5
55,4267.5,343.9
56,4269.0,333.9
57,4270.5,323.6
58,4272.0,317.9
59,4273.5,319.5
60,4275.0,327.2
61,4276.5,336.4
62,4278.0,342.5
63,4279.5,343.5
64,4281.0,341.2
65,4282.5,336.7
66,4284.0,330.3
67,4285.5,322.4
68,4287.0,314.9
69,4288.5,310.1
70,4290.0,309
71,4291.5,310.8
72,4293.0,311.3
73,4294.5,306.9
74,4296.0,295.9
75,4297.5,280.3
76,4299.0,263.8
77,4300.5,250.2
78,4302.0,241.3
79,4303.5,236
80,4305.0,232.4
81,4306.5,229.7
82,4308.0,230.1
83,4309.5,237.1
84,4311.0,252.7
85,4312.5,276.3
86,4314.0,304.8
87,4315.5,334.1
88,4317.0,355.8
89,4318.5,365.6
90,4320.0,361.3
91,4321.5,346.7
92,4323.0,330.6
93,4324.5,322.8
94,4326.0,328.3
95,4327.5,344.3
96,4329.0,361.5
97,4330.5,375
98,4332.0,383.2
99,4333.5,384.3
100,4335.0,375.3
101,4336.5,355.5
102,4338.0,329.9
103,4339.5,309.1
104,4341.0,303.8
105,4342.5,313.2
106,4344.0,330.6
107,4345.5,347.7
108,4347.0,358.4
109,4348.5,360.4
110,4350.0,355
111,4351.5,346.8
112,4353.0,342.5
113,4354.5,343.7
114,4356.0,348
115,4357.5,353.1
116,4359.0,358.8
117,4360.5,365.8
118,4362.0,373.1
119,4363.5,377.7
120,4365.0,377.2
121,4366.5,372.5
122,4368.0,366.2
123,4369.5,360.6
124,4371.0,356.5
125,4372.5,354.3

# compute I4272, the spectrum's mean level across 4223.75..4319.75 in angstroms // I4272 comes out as 320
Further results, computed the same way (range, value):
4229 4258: 347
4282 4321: 292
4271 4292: 326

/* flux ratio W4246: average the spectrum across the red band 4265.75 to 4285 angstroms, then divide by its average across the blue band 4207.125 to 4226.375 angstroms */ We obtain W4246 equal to 0.93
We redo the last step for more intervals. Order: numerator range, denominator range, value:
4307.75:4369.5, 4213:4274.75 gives 0.99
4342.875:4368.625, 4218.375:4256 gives 1.03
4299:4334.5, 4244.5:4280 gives 0.91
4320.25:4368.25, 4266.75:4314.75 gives 1.18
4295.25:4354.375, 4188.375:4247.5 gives 0.90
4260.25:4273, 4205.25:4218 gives 0.92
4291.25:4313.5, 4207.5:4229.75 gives 0.75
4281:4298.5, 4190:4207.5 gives 0.88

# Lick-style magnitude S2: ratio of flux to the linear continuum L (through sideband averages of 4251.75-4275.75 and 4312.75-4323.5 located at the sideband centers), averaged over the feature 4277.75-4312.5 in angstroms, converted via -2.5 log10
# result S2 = 0.18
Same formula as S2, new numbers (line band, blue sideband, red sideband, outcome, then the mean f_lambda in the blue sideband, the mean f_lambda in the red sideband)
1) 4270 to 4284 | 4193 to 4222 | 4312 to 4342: 0.06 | 361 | 343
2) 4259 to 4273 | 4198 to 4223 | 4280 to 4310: -0.09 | 360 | 285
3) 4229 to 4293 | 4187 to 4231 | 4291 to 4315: -0.11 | 354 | 266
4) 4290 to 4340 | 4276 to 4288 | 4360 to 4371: 0.13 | 333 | 370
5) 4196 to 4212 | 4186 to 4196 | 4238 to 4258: 0.01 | 364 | 347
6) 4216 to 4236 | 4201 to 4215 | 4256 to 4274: 0.02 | 361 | 337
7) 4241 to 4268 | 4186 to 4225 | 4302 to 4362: 0.01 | 359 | 327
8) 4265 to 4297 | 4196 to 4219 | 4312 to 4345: 0.08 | 359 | 341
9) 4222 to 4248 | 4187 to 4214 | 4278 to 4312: -0.03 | 360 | 287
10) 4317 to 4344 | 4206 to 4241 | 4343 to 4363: 0.02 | 352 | 352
